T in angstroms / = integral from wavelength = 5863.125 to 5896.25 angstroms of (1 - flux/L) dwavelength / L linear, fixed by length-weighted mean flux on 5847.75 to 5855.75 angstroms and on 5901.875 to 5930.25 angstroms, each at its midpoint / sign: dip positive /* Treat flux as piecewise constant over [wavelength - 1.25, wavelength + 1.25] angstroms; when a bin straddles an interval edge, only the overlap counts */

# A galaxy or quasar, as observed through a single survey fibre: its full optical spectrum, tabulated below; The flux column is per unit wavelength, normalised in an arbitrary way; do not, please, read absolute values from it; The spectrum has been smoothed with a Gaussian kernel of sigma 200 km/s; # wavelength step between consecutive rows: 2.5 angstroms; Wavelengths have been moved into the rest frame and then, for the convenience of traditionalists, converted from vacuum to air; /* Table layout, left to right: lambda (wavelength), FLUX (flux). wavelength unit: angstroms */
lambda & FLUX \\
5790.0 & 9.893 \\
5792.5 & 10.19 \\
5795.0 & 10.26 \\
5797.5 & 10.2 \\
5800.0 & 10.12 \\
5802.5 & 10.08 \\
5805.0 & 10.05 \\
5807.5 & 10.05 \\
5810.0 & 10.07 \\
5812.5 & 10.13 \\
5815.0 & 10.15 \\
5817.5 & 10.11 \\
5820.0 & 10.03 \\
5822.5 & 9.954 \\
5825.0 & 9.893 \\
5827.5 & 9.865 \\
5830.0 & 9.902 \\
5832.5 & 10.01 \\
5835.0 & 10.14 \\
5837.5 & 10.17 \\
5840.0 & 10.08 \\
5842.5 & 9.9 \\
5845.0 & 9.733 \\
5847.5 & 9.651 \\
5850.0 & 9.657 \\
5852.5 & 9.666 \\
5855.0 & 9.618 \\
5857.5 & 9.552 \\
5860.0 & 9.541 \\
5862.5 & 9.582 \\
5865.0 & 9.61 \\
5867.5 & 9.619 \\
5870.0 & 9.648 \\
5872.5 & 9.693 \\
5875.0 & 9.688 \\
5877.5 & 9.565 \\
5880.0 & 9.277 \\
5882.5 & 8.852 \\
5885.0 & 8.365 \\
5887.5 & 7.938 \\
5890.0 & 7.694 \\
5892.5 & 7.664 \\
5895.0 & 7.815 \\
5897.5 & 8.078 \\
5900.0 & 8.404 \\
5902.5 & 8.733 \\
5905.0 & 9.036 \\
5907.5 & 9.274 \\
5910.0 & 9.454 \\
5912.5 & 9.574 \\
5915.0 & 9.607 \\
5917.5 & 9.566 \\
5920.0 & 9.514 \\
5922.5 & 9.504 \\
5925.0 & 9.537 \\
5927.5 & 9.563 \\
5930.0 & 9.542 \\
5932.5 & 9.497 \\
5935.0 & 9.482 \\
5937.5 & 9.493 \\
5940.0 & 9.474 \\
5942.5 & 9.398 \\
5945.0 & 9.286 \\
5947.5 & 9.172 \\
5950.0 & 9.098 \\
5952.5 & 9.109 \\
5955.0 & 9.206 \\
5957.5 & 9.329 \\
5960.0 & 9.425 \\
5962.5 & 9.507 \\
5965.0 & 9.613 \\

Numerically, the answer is 2.3 angstroms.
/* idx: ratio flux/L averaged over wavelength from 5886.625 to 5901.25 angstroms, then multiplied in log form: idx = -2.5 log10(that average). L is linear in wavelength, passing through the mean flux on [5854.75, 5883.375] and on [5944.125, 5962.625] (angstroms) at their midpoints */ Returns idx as 0.19 mag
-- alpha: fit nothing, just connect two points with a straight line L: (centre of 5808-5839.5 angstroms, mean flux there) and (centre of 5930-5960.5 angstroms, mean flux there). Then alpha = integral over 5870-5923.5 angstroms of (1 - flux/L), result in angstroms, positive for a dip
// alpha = 3.8 angstroms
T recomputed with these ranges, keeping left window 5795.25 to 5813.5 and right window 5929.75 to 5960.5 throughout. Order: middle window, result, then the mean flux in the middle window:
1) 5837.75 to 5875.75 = 0.5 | 9.7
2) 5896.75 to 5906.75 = 1.0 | 8.62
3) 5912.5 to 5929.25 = -0.1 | 9.55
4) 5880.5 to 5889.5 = 1.2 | 8.4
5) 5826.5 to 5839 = -0.1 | 10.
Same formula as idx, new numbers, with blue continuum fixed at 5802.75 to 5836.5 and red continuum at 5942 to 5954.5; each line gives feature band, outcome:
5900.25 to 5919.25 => 0.02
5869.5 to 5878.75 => 0.00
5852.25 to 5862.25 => 0.02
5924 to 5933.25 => -0.02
